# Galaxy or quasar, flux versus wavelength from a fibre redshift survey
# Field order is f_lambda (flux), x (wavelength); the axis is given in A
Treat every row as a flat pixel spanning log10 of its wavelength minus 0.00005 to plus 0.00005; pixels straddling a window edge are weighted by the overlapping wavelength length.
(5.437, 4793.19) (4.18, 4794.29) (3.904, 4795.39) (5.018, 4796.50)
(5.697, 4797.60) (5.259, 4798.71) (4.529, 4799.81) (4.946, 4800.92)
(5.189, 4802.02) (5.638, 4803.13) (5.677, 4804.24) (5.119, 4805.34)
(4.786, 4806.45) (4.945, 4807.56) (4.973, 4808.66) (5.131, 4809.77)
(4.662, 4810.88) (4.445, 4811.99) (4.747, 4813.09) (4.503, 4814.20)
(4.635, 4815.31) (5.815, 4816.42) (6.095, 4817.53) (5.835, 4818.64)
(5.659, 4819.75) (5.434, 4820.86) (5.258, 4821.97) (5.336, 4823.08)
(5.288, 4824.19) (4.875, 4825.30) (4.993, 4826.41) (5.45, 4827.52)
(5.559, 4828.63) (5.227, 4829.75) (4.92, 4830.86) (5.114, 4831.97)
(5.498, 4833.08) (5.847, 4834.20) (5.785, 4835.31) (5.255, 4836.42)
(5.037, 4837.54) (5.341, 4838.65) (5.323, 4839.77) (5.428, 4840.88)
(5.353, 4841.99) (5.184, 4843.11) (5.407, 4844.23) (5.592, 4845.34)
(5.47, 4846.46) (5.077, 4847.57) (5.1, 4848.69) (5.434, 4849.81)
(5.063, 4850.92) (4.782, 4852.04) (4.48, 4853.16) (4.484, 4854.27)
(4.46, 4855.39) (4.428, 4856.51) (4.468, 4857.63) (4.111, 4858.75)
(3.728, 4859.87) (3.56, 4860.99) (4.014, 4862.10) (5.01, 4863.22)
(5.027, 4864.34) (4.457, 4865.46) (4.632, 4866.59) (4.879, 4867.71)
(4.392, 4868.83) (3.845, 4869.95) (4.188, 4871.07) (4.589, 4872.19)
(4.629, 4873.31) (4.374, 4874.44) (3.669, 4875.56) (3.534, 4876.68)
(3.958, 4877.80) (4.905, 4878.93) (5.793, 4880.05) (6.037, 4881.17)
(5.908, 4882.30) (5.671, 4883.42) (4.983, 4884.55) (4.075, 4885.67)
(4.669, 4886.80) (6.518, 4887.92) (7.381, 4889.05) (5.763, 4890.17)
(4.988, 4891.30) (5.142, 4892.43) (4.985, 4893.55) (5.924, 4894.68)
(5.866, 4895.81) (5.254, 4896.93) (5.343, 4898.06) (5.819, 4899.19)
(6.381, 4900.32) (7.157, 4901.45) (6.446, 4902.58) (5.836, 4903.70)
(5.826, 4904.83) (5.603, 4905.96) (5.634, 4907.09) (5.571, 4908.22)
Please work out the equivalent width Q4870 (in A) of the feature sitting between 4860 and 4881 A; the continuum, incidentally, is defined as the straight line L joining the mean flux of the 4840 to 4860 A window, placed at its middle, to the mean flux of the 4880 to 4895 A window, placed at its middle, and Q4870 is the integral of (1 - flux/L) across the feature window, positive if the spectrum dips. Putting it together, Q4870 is 3.3 A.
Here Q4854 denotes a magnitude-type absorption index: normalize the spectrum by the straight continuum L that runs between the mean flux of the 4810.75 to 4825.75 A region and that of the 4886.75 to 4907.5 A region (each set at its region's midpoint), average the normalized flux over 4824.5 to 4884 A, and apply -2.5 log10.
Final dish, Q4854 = 0.124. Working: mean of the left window 5.2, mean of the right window 5.85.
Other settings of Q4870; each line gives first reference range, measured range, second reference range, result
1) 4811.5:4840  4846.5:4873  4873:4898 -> 3.5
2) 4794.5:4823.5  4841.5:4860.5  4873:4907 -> 1.5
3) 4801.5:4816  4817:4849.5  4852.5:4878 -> -4.8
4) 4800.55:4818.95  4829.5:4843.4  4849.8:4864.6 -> -1.7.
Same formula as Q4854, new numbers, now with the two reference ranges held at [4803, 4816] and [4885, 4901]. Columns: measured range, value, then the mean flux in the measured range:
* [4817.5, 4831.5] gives -0.06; 5.35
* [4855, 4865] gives 0.23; 4.31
